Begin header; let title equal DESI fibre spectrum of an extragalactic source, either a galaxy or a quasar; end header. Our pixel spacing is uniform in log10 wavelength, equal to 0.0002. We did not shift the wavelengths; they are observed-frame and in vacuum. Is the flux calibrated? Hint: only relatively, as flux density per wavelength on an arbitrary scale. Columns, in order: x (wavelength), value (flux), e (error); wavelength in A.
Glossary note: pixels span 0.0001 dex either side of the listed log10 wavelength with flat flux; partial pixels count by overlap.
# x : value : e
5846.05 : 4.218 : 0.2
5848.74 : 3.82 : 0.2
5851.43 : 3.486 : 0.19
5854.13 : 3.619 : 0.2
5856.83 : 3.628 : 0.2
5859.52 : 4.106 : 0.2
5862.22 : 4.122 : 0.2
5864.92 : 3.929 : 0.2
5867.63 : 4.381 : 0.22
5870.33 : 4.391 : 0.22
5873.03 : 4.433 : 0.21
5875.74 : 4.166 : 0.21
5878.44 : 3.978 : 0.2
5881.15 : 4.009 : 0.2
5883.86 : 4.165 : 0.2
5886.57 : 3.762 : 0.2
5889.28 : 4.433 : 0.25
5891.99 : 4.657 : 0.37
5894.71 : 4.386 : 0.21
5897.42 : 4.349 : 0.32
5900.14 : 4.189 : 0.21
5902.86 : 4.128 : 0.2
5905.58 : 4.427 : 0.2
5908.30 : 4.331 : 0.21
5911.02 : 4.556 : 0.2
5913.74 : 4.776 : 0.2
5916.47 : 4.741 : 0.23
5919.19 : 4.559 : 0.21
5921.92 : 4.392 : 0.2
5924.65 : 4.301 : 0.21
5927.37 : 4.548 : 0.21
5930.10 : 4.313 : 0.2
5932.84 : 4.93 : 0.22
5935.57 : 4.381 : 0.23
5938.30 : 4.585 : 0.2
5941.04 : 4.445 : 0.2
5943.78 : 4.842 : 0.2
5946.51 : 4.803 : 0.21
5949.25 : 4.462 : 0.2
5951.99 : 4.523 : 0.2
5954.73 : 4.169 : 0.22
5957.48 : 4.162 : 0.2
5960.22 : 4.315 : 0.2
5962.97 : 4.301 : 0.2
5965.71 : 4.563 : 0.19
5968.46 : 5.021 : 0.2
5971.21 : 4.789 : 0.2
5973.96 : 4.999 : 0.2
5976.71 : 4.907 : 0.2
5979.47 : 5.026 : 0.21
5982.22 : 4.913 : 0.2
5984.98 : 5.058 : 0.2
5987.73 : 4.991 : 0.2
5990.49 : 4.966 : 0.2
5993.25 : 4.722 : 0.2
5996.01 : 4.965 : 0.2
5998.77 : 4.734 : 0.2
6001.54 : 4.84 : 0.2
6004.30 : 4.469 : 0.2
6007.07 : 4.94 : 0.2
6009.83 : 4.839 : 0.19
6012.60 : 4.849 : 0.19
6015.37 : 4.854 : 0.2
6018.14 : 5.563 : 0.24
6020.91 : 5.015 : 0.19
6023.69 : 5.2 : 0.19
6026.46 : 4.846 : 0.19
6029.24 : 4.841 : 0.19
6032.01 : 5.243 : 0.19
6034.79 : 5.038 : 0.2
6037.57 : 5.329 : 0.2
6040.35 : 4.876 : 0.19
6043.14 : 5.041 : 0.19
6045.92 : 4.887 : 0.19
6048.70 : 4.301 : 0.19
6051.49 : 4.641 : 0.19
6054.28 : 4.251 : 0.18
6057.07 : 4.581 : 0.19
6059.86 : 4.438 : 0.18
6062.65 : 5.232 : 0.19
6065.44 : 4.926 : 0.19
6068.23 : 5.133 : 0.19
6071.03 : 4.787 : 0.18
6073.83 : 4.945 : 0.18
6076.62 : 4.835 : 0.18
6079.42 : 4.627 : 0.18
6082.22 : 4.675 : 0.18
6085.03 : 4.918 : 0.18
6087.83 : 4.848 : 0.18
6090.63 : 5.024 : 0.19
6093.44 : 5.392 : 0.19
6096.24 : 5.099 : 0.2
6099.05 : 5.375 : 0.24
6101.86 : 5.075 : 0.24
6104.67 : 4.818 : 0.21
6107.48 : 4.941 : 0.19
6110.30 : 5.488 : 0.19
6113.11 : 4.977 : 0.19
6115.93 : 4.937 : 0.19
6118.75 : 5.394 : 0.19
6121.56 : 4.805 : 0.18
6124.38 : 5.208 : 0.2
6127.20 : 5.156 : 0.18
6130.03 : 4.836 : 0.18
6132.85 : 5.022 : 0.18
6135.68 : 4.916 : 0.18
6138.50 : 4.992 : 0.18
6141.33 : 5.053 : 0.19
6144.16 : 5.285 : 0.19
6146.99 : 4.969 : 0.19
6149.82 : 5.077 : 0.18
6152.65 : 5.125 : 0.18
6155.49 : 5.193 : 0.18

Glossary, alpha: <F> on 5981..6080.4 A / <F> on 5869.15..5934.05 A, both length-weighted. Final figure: 1.12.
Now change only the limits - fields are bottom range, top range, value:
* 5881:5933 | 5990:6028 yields 1.12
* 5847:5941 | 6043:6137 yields 1.15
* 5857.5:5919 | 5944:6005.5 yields 1.10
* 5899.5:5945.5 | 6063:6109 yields 1.10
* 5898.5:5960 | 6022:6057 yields 1.09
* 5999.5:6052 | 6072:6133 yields 1.02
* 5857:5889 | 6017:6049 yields 1.22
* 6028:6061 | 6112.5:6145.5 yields 1.05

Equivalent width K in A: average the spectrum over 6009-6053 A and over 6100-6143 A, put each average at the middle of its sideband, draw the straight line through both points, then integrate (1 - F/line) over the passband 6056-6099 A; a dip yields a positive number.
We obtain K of 0.8 A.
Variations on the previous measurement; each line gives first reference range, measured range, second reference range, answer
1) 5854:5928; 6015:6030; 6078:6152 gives -1.12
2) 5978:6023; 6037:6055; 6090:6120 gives 0.95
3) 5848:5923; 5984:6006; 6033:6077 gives -1.09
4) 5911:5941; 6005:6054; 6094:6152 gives -1.13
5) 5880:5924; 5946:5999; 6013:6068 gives -0.87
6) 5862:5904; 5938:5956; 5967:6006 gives 0.32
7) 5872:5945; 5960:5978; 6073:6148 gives -0.54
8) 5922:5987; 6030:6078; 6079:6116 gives 0.50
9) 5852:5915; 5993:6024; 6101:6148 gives -1.79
